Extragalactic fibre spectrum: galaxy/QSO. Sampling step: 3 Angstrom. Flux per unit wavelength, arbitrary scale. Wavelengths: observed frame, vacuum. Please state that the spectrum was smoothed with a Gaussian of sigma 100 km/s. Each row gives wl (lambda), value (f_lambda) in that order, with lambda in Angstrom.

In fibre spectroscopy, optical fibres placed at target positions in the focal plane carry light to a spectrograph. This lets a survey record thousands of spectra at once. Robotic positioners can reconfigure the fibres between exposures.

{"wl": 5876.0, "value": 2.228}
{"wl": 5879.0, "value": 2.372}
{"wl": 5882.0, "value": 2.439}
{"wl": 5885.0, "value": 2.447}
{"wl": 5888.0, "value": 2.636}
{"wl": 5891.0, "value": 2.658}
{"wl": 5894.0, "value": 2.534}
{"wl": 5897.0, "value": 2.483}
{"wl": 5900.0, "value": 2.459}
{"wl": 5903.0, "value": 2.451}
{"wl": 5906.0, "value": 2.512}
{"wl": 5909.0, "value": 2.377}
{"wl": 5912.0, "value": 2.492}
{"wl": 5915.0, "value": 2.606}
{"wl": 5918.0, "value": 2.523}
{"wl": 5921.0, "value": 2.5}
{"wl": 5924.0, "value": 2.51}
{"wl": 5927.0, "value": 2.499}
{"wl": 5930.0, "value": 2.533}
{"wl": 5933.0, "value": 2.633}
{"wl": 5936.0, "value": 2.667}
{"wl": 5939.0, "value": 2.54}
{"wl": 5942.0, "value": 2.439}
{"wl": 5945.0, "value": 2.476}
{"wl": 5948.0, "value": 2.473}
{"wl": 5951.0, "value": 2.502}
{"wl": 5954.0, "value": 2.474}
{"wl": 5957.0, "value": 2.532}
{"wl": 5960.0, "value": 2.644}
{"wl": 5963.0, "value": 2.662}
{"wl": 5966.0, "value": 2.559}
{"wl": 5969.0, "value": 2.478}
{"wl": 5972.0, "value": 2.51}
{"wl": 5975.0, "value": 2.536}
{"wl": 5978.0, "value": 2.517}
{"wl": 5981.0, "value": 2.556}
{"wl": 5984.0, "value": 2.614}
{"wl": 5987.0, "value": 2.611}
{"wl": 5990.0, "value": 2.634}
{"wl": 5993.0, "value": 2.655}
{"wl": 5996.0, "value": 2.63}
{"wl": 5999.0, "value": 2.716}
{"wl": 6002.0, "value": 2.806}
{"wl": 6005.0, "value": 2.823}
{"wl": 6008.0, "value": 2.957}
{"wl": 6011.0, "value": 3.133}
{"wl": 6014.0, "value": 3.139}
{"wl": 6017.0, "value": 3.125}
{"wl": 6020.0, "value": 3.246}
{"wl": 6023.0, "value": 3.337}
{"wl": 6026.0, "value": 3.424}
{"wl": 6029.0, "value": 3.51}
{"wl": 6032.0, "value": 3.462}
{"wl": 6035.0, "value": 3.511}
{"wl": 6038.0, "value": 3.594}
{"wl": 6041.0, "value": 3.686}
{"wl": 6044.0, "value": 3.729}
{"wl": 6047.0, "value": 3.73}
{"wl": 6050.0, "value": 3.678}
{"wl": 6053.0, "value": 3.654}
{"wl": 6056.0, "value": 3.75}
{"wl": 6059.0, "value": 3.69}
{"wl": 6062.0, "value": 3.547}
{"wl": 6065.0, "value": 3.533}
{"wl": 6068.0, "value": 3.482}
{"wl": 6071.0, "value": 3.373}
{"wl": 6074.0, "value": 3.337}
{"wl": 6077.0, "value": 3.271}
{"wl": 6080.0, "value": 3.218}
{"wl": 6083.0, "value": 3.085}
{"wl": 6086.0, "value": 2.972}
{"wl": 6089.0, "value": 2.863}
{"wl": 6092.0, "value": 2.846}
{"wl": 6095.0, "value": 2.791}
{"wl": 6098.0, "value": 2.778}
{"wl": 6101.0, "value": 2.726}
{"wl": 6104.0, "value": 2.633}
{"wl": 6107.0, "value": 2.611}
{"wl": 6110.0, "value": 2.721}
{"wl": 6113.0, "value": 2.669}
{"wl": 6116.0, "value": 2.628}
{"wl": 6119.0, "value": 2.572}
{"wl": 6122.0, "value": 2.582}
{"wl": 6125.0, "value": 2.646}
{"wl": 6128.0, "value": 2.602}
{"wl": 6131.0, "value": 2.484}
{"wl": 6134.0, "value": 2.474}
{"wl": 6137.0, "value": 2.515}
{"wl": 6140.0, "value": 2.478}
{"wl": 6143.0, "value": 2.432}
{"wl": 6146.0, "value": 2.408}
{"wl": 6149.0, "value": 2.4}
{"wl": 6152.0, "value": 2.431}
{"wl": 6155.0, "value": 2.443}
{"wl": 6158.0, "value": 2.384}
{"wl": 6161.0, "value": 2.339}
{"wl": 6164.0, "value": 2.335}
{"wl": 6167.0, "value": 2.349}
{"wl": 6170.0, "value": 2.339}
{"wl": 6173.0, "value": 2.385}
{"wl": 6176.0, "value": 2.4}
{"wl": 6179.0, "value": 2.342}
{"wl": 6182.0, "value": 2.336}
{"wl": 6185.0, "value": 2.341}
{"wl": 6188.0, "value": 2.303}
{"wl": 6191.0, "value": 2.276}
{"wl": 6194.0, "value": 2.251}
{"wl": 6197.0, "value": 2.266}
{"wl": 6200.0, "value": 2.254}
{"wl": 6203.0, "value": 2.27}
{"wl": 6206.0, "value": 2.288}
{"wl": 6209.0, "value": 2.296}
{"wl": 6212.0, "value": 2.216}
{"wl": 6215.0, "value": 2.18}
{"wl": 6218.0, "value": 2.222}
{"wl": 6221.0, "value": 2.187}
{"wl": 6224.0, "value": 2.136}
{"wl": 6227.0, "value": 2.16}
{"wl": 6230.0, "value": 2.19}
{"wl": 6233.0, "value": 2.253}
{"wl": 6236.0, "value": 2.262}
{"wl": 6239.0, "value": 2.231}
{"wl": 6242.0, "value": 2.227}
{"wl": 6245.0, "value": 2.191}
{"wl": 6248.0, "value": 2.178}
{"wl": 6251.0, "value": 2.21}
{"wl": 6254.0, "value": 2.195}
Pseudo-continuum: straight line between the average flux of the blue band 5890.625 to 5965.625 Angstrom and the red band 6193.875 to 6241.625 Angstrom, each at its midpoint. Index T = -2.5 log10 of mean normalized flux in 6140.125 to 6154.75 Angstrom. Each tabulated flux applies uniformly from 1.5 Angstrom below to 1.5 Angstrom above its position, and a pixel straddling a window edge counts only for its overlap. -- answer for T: -0.06 mag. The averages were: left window 2.53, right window 2.23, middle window 2.43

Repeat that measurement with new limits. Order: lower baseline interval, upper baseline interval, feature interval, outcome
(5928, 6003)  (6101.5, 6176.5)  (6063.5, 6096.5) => -0.25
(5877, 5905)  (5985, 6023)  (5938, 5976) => 0.08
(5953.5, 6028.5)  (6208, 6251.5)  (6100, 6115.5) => -0.07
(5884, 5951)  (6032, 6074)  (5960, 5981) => 0.15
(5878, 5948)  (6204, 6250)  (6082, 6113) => -0.19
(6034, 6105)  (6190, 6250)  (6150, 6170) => 0.12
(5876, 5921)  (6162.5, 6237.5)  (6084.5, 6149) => -0.13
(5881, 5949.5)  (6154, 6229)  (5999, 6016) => -0.21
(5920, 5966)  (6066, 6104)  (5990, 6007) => 0.01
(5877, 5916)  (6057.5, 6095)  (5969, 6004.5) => 0.10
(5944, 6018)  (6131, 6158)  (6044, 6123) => -0.23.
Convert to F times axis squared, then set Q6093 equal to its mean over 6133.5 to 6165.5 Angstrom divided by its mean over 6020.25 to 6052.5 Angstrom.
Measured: 0.7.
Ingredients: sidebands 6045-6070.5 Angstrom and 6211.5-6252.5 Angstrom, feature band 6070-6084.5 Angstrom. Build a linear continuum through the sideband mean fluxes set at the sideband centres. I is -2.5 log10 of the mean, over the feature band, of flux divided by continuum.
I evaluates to 0.07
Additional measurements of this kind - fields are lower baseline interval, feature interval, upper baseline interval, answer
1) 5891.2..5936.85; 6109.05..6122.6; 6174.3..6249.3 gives -0.13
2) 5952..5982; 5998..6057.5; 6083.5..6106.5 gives -0.25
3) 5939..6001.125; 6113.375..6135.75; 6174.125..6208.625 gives -0.08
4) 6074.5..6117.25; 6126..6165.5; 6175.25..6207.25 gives 0.05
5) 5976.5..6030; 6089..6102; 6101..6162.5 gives -0.06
